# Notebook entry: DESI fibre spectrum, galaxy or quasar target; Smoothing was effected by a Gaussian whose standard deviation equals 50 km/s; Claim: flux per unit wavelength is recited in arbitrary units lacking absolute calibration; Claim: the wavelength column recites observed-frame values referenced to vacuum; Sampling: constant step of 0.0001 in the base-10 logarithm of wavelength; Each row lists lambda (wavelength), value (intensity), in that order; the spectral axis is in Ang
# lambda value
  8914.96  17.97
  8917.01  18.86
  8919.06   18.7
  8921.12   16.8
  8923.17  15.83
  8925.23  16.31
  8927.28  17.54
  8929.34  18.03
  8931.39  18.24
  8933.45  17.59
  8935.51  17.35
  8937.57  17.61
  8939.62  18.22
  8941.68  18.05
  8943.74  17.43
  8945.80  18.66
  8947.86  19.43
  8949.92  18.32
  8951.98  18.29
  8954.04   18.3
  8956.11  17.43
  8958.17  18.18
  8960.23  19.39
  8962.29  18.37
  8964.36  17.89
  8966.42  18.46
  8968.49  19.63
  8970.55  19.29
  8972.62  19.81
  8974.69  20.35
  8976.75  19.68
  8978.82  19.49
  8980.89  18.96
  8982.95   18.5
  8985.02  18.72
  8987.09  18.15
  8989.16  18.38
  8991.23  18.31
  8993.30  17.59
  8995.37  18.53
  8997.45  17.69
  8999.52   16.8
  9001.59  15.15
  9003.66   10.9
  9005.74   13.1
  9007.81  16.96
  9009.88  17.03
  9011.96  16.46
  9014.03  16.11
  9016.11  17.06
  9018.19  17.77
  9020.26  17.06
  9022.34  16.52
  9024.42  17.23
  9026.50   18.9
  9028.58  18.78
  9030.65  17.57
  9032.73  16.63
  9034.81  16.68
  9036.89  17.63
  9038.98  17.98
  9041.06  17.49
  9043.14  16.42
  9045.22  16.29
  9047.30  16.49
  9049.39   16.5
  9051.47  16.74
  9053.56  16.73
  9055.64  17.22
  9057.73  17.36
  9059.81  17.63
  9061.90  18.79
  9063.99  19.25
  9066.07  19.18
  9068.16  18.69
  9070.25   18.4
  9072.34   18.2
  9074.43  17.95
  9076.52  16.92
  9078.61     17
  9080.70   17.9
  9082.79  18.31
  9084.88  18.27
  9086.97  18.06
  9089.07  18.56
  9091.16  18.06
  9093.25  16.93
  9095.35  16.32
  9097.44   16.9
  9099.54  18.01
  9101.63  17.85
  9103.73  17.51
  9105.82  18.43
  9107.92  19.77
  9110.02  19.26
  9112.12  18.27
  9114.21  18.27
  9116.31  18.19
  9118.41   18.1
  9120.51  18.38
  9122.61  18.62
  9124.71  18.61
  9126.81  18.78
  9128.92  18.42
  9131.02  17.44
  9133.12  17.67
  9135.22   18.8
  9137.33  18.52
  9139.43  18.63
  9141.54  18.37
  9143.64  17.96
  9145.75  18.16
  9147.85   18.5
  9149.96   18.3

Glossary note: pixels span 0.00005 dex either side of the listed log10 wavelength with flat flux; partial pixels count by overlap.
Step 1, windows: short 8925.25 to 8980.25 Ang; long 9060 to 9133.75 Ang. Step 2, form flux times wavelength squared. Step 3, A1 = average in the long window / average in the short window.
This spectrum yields 1.0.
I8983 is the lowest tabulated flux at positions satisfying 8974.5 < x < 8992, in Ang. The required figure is 18.15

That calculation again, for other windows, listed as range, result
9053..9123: 16.32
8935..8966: 17.35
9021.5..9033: 16.52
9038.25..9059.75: 16.29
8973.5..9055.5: 10.9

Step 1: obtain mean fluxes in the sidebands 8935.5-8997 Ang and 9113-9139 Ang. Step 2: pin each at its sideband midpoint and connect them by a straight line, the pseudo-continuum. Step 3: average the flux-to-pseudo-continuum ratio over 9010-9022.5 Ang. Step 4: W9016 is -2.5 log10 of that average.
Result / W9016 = 0.100 mag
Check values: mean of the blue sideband 18.6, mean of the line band 16.9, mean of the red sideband 18.3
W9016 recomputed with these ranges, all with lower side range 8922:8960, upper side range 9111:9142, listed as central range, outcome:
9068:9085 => 0.02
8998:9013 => 0.18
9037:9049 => 0.07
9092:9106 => 0.05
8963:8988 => -0.07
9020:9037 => 0.04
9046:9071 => 0.03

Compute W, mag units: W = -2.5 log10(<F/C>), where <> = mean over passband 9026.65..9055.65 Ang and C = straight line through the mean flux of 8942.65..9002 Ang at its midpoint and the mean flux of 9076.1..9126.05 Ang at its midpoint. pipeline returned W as 0.07 mag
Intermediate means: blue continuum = 18.5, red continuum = 18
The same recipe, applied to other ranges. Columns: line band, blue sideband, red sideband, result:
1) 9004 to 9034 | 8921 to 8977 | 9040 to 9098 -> 0.07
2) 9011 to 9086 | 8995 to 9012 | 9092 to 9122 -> -0.05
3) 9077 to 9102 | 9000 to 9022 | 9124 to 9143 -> -0.01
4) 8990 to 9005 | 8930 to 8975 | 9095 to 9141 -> 0.13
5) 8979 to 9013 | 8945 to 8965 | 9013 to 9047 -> 0.05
